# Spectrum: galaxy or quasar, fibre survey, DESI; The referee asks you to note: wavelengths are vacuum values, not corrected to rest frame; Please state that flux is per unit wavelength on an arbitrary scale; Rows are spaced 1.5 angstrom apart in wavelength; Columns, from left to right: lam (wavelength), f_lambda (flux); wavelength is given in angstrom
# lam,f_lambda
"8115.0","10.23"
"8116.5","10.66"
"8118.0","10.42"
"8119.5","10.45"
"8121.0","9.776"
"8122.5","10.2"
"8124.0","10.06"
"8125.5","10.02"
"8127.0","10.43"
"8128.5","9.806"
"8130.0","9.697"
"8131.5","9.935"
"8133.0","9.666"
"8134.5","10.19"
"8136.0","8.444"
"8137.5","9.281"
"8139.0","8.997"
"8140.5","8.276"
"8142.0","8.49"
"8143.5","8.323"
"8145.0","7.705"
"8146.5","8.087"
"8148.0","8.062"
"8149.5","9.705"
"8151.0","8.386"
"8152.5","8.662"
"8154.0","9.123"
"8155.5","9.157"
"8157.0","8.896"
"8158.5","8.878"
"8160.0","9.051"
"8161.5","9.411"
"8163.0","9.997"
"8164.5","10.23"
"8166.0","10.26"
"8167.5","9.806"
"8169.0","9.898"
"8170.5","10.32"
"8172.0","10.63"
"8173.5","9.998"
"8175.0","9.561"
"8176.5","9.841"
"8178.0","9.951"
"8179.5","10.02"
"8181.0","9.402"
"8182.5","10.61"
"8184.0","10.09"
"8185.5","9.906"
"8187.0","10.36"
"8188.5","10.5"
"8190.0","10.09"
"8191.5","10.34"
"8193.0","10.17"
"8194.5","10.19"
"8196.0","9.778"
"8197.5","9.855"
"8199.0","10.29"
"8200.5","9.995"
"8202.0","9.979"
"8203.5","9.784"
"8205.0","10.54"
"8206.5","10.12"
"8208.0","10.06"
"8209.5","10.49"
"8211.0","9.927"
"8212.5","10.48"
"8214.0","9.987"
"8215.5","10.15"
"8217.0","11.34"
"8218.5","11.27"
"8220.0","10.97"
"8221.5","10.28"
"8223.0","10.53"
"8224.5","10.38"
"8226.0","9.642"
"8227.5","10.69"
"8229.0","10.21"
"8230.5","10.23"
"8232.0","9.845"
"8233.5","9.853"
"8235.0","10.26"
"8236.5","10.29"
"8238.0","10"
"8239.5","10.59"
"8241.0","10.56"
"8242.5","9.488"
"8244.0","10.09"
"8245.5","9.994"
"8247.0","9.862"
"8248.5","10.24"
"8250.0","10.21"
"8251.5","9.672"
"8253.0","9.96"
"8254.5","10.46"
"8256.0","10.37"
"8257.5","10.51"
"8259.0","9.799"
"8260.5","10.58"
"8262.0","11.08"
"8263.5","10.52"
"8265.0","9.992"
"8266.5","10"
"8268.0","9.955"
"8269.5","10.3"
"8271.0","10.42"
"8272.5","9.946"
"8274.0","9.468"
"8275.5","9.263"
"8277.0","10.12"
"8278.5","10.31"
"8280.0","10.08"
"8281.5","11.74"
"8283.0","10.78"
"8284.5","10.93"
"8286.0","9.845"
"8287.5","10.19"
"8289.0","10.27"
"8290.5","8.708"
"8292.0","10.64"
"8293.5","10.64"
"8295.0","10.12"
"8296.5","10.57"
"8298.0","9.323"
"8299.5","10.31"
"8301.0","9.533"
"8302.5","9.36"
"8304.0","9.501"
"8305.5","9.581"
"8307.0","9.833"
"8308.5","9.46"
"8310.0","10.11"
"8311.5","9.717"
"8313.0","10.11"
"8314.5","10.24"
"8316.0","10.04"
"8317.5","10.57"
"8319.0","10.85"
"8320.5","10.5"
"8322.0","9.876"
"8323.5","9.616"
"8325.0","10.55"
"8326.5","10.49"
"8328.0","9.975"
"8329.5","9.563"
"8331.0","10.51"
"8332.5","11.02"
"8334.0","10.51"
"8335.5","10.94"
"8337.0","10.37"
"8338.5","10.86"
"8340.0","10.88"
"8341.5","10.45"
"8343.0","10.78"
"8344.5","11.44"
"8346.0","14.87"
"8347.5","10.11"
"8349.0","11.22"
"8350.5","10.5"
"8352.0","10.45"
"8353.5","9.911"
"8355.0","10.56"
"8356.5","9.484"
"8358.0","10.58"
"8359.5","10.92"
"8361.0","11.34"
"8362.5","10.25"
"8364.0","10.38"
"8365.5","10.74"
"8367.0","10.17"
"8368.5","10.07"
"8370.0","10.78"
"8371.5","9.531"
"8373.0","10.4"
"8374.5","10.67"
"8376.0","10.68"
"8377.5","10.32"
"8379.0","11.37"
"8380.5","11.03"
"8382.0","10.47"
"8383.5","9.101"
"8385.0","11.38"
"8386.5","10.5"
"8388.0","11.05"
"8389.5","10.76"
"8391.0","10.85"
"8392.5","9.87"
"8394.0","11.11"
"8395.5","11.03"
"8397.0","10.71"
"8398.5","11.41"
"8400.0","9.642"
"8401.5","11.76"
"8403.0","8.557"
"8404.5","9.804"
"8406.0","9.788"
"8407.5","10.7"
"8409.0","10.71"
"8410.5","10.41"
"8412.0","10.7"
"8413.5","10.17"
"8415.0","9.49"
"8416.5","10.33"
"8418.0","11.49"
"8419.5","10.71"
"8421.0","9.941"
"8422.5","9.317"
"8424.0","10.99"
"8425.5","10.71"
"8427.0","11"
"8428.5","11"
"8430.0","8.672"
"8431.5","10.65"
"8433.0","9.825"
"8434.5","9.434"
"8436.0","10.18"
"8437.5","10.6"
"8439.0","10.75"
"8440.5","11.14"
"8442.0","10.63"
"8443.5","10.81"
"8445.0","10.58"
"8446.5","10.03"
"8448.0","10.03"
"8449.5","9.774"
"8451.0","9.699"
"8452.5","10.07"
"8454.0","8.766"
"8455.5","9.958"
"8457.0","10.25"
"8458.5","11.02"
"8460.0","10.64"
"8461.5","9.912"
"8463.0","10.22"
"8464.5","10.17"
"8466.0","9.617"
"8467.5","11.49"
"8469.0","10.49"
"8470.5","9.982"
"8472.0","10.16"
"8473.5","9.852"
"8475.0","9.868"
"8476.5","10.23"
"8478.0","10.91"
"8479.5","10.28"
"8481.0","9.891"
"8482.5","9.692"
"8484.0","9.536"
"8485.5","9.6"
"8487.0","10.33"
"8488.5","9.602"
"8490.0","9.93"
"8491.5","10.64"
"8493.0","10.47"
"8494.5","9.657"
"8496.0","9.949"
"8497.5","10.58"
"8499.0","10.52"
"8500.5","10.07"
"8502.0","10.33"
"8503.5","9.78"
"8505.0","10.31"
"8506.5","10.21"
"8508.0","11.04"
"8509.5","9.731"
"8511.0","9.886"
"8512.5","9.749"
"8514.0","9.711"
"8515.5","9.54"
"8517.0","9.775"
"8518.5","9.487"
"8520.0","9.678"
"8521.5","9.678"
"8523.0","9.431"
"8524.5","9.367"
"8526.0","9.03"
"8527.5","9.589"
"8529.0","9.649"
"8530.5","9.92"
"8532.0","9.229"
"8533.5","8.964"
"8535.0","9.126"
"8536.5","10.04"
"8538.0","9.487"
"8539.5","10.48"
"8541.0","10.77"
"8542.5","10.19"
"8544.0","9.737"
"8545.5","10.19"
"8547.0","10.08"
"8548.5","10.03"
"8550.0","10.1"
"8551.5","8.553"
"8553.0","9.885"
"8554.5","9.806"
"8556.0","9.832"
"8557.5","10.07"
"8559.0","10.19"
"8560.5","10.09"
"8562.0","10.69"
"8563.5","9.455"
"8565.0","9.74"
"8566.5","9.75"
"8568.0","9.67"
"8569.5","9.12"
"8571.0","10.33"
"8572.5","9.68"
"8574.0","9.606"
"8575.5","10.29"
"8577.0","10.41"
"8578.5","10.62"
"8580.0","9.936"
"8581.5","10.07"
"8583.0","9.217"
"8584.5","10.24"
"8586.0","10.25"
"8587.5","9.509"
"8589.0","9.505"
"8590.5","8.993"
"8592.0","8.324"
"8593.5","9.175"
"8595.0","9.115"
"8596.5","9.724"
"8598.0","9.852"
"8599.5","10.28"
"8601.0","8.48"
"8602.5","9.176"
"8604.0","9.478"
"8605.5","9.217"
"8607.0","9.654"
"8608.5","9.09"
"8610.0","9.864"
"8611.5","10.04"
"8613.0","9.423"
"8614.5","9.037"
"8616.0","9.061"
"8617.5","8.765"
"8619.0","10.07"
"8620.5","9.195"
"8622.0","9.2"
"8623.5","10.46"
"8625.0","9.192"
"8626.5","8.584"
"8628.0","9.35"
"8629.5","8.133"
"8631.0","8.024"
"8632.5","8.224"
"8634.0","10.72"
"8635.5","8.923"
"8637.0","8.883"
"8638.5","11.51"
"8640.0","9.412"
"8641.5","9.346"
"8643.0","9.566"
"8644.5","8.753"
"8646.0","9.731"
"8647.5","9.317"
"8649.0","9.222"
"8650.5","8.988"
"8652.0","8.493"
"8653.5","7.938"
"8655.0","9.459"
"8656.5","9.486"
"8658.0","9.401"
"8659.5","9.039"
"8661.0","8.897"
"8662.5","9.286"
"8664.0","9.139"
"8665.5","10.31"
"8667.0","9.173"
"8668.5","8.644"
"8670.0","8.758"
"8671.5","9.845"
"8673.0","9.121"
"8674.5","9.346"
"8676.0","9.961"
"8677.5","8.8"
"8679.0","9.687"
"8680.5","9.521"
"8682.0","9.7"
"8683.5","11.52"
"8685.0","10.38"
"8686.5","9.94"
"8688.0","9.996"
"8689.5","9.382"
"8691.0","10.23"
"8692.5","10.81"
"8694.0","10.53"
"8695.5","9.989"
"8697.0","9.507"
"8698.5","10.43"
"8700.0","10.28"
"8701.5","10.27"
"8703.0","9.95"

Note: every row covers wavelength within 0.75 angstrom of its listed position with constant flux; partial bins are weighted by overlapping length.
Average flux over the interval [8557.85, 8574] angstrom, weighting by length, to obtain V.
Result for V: 9.86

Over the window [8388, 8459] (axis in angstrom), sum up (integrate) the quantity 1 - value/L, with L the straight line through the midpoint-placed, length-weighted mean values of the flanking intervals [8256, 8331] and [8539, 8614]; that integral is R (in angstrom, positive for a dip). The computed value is -2.75 angstrom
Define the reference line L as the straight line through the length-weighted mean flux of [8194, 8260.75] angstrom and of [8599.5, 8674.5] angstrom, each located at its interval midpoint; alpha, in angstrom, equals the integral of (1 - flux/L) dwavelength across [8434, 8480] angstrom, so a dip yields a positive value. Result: -2.7 angstrom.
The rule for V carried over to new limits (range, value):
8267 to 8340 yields 10.2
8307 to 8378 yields 10.5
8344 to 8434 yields 10.5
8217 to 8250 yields 10.3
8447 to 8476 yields 10.1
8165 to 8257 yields 10.2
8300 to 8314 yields 9.71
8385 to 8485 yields 10.3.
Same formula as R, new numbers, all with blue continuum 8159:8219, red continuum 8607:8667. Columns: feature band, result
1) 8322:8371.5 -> -4.0 angstrom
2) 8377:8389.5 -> -1.2 angstrom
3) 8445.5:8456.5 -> -0.2 angstrom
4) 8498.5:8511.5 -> -0.9 angstrom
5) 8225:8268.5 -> -0.8 angstrom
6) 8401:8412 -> -0.6 angstrom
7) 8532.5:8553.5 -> -0.8 angstrom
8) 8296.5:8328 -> -0.4 angstrom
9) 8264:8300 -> -0.8 angstrom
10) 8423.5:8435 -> -0.7 angstrom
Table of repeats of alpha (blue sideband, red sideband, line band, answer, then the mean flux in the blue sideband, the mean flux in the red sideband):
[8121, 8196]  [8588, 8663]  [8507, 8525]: -0.8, 9.58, 9.26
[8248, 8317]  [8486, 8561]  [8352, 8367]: -0.6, 10.1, 9.89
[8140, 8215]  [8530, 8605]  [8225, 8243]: -0.9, 9.68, 9.75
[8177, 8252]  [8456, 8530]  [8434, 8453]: -0.5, 10.2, 10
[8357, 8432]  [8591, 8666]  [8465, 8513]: -0.7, 10.5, 9.28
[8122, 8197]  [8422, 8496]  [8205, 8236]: -2.0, 9.58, 10.2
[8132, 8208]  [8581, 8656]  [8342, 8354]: -2.1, 9.59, 9.32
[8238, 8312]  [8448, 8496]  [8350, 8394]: -1.8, 10.1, 10.1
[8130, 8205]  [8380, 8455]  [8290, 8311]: 0.3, 9.57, 10.4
